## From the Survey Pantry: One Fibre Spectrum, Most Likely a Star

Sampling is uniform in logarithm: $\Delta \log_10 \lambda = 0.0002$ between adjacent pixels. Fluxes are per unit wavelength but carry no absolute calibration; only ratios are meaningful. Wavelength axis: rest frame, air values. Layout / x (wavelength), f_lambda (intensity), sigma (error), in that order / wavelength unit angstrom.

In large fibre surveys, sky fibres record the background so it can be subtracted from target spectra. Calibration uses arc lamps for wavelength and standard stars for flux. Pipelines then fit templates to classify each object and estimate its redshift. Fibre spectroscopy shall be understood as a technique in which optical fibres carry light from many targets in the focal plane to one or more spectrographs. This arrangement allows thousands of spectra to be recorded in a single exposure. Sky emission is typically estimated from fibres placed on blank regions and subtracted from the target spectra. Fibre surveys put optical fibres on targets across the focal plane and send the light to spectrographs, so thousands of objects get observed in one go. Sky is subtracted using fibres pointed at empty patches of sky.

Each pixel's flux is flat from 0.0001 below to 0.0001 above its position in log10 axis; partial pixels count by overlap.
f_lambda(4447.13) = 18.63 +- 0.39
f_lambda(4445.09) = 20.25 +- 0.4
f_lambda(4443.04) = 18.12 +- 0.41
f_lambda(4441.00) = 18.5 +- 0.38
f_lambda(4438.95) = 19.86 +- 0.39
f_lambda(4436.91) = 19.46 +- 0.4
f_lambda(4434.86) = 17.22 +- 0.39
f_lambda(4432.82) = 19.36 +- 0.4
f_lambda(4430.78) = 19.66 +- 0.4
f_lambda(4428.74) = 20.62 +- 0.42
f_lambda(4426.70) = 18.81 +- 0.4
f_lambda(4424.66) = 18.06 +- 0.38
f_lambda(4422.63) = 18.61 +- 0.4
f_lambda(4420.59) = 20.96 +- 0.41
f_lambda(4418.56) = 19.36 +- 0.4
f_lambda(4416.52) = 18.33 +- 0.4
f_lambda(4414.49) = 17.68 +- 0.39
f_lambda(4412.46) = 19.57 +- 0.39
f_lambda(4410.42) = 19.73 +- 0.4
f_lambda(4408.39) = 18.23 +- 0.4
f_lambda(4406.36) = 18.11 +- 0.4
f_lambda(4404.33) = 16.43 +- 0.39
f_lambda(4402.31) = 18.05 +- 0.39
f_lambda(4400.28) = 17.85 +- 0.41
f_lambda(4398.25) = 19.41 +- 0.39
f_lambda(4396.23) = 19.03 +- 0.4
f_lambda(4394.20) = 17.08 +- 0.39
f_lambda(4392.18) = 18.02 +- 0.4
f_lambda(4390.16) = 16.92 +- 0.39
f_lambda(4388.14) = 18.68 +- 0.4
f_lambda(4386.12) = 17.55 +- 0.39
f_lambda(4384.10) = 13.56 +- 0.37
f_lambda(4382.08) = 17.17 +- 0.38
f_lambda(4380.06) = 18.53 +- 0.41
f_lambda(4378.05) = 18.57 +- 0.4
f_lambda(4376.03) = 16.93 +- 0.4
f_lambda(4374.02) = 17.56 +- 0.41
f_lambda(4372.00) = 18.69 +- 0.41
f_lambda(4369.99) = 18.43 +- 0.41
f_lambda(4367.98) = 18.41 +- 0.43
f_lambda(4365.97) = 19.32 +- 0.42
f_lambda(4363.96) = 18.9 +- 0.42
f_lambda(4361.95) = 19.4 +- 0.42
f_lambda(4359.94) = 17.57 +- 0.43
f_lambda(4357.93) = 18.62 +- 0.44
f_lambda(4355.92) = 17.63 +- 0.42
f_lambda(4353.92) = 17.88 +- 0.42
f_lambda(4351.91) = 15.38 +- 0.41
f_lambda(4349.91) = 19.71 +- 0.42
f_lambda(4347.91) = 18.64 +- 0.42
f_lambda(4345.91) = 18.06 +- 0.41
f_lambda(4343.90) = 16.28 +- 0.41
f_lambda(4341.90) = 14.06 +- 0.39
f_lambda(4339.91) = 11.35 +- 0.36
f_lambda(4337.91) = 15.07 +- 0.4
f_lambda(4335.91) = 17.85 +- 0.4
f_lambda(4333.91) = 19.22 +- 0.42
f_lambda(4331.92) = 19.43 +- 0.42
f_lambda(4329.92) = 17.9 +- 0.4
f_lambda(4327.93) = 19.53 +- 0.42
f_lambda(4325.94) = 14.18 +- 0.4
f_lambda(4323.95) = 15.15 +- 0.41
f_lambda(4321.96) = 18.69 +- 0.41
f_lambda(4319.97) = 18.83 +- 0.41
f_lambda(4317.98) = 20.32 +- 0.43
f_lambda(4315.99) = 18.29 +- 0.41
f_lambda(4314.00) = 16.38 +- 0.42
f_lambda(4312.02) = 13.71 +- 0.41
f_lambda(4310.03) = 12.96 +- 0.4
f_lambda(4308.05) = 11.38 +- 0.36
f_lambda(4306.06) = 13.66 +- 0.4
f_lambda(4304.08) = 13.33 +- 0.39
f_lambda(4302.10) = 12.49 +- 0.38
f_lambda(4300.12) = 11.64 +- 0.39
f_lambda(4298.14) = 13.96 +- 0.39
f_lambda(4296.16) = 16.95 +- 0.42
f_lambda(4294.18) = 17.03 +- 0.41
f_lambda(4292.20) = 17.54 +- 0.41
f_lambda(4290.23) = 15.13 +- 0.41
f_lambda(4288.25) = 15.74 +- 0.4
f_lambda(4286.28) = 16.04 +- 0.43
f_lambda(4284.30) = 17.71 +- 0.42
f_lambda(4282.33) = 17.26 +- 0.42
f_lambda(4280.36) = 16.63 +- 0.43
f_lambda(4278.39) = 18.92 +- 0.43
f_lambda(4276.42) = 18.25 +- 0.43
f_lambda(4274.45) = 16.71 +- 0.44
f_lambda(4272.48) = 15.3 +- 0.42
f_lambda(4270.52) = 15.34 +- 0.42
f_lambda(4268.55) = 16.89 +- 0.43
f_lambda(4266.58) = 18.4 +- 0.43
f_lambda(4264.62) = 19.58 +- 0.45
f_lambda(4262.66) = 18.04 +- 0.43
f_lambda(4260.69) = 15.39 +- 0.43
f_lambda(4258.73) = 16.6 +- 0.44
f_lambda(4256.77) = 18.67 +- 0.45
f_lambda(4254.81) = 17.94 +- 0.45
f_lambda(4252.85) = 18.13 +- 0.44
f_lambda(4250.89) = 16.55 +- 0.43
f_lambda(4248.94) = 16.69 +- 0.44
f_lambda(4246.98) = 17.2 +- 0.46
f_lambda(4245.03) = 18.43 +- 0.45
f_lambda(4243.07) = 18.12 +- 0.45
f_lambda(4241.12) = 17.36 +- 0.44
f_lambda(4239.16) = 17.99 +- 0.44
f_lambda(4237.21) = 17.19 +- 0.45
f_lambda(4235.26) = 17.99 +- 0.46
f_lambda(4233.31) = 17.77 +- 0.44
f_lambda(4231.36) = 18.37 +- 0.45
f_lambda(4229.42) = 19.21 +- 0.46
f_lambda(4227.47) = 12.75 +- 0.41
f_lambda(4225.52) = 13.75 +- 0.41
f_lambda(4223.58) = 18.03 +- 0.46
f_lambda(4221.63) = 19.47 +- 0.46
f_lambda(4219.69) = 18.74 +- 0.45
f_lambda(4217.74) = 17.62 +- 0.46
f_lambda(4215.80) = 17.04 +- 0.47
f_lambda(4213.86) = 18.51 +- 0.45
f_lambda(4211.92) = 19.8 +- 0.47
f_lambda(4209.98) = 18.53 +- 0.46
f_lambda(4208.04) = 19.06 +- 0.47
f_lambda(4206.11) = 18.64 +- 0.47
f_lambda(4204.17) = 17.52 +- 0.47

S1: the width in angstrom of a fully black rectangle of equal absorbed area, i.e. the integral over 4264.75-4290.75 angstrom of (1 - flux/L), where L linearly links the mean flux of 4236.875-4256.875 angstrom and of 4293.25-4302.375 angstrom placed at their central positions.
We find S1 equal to -1.9 angstrom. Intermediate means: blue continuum 17.6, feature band 16.9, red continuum 14.5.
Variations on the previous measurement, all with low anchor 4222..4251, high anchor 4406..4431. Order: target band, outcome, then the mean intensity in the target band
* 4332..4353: 1.8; 16.7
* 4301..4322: 3.1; 15.3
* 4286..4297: 0.8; 16.4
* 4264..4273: 0.2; 17.1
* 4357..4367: -0.1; 18.8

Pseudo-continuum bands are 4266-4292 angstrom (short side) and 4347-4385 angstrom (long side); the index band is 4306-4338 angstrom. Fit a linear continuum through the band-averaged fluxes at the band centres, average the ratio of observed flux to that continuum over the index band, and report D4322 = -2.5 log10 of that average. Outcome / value 0.04 mag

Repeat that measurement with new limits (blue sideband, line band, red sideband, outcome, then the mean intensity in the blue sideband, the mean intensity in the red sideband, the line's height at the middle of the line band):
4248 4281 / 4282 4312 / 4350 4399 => 0.184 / 17.3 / 17.9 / 17.5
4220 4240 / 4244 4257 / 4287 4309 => -0.074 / 17.3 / 14.5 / 16.4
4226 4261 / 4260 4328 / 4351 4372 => 0.098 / 17.3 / 18.2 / 17.7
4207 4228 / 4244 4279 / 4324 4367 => 0.012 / 17.7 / 17.4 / 17.6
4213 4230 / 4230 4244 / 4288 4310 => -0.080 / 17.2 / 14.3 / 16.6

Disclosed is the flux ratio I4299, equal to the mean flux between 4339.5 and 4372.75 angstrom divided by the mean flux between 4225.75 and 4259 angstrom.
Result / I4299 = 1.0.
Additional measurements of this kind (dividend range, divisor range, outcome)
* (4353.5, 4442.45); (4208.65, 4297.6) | 1.06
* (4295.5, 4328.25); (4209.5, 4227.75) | 0.87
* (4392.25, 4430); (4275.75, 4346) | 1.16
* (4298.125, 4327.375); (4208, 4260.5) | 0.86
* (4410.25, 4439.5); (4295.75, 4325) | 1.26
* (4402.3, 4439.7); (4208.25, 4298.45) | 1.09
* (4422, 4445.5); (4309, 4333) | 1.11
